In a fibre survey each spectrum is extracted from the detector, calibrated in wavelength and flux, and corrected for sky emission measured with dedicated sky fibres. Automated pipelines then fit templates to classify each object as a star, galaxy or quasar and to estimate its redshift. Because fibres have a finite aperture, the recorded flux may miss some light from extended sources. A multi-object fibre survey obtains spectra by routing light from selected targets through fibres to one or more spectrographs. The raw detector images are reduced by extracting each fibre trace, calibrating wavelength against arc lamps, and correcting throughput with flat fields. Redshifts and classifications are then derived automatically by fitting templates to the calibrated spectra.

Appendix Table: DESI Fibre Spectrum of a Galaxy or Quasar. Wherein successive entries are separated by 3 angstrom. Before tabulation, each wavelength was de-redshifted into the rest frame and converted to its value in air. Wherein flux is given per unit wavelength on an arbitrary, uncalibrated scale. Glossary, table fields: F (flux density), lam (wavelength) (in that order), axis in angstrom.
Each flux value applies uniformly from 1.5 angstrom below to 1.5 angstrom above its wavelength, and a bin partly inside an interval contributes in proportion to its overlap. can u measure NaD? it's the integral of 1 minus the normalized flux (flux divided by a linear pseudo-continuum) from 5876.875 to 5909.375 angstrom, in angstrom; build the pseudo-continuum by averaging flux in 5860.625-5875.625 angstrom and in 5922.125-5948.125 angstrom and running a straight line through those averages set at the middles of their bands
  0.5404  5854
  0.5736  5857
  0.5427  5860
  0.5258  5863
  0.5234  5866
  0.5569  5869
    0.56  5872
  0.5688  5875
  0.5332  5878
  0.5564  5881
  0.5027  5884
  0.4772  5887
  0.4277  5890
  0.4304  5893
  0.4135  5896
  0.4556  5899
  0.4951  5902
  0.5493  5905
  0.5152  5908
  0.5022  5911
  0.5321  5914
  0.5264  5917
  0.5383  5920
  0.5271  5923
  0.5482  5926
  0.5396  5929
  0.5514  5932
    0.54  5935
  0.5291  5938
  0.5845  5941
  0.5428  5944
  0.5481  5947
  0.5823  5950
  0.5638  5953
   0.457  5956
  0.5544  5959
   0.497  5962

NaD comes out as 3.5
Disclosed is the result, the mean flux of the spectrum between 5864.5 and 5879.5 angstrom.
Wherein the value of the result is 0.548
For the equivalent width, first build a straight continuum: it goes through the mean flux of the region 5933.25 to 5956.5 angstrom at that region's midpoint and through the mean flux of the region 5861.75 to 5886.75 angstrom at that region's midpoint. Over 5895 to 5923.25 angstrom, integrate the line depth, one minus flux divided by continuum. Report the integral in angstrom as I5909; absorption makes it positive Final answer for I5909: 1.90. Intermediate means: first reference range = 0.538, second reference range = 0.547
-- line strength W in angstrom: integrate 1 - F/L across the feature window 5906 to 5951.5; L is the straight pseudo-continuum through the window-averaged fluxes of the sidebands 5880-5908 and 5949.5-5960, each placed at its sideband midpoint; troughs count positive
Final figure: -2.6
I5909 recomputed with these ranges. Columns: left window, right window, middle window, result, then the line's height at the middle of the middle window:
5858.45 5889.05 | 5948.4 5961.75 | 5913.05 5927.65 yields -0.01 angstrom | 0.534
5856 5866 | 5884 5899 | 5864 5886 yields -1.93 angstrom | 0.498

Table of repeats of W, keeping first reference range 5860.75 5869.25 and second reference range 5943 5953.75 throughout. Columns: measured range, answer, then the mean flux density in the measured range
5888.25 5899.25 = 2.3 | 0.43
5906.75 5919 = 0.6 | 0.52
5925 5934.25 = 0.1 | 0.546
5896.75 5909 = 1.1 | 0.498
